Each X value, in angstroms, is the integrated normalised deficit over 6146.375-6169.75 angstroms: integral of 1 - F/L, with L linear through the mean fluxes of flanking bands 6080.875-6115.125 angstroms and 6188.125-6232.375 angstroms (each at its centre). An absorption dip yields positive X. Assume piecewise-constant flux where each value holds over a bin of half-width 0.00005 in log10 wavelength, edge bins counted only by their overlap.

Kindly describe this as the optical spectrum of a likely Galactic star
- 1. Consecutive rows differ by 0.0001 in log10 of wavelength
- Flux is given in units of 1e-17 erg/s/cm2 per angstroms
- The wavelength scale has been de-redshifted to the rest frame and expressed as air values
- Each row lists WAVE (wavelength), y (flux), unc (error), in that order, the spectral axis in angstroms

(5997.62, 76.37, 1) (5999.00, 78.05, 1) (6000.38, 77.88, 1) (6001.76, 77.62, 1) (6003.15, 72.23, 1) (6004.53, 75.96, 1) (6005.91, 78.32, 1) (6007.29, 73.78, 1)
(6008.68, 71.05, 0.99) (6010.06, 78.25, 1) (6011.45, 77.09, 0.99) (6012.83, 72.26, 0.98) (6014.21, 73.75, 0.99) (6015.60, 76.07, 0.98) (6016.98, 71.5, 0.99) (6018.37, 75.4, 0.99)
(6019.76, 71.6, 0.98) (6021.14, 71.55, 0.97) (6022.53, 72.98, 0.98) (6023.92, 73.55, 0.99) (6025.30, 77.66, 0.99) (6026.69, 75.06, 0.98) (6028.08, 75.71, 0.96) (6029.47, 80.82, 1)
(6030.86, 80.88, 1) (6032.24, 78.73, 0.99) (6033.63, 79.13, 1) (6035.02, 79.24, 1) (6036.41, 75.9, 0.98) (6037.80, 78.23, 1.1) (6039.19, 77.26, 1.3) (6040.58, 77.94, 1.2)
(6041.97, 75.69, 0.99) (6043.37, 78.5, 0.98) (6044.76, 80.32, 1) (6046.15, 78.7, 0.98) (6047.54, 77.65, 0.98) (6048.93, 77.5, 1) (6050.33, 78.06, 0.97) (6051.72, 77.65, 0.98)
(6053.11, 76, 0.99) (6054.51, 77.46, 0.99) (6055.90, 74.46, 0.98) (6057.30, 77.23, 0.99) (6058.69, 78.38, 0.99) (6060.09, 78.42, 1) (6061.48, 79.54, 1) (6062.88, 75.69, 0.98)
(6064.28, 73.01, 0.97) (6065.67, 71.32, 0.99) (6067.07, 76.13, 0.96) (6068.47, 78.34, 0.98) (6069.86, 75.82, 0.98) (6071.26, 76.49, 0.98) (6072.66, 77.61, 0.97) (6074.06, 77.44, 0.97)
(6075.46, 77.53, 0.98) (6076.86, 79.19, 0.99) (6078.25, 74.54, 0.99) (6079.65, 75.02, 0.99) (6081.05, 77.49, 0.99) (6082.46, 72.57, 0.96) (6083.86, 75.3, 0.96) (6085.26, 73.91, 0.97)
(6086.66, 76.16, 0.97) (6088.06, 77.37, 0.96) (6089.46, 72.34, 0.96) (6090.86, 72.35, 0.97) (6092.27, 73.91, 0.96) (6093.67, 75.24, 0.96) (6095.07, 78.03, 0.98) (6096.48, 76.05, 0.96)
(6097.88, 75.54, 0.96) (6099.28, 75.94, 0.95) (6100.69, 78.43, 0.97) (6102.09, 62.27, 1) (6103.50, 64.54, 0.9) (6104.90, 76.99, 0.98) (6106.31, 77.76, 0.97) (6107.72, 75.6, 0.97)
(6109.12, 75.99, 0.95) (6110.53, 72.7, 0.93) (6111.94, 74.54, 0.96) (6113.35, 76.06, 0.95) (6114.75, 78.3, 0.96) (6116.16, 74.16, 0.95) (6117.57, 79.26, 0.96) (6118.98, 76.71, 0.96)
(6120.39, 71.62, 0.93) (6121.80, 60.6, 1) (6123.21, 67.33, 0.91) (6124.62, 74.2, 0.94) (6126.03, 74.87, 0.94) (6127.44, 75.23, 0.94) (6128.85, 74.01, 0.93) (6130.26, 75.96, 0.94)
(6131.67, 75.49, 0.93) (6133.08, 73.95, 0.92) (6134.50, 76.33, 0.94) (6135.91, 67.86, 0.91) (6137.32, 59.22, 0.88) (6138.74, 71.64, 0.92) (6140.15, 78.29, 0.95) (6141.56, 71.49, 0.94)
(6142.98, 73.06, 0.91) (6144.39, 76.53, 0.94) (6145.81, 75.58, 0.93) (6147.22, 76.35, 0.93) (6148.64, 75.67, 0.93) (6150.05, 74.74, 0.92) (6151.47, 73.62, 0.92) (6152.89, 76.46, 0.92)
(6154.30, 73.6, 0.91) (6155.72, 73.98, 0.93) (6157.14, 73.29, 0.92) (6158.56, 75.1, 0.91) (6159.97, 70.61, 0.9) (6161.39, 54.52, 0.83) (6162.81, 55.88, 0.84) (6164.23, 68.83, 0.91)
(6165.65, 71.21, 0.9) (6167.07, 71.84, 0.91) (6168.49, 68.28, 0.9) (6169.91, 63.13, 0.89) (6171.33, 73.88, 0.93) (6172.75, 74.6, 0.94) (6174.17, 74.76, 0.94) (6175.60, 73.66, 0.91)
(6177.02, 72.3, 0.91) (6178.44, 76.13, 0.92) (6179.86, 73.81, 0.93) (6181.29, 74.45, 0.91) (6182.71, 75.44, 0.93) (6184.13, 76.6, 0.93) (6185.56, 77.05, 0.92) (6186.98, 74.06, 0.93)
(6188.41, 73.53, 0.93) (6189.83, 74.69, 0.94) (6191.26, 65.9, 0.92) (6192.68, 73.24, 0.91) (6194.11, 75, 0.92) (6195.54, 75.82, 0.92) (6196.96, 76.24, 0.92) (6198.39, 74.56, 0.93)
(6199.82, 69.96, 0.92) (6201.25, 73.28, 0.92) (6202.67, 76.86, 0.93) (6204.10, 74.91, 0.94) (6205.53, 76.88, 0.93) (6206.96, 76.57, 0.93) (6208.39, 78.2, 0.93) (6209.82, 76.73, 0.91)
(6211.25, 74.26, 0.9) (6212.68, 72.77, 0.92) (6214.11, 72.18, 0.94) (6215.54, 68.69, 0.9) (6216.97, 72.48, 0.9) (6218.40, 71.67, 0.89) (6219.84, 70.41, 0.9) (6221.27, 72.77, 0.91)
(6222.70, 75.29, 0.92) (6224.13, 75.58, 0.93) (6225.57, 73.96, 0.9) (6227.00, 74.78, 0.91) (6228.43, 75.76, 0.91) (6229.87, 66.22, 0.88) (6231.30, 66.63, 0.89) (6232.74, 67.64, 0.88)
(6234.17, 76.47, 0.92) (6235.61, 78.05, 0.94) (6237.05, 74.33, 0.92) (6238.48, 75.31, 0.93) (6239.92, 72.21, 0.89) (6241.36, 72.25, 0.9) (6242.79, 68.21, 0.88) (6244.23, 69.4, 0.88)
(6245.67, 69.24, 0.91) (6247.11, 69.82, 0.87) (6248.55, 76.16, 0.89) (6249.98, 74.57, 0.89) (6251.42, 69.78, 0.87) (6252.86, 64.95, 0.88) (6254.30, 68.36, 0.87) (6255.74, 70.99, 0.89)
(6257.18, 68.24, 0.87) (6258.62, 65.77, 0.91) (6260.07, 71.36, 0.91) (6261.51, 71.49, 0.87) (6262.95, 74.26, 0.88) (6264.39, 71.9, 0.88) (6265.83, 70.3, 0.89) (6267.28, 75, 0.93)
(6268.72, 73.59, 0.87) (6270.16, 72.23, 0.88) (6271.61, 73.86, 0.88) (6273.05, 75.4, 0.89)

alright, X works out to 1.01 angstroms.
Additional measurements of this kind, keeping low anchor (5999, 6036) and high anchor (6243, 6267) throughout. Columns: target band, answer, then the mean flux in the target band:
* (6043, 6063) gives -0.75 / 77.8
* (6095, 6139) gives 0.14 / 73.3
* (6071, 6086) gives -0.34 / 76.1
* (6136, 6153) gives -0.08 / 73.2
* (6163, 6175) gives 0.36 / 70.2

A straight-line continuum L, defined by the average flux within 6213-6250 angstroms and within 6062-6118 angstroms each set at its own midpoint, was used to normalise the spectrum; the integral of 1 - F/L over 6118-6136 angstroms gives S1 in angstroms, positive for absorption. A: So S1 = 0.37 angstroms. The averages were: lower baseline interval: 75.2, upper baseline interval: 72.3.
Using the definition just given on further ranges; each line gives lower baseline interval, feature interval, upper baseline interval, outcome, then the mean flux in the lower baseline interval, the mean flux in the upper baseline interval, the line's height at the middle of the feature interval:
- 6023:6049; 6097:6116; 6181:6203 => 0.5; 77.8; 74.1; 76.1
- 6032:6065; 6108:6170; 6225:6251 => 2.2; 77.5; 72.3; 75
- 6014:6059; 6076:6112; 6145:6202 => 0.2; 76.7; 72.6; 75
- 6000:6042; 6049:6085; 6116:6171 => -1.0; 75.9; 71.8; 74.4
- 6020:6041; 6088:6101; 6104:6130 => -0.1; 76.9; 74.2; 74.9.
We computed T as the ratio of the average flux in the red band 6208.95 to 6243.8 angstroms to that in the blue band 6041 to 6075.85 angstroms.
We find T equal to 0.94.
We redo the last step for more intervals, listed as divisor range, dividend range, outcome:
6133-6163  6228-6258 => 0.99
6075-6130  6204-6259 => 0.97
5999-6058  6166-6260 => 0.95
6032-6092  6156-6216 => 0.95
